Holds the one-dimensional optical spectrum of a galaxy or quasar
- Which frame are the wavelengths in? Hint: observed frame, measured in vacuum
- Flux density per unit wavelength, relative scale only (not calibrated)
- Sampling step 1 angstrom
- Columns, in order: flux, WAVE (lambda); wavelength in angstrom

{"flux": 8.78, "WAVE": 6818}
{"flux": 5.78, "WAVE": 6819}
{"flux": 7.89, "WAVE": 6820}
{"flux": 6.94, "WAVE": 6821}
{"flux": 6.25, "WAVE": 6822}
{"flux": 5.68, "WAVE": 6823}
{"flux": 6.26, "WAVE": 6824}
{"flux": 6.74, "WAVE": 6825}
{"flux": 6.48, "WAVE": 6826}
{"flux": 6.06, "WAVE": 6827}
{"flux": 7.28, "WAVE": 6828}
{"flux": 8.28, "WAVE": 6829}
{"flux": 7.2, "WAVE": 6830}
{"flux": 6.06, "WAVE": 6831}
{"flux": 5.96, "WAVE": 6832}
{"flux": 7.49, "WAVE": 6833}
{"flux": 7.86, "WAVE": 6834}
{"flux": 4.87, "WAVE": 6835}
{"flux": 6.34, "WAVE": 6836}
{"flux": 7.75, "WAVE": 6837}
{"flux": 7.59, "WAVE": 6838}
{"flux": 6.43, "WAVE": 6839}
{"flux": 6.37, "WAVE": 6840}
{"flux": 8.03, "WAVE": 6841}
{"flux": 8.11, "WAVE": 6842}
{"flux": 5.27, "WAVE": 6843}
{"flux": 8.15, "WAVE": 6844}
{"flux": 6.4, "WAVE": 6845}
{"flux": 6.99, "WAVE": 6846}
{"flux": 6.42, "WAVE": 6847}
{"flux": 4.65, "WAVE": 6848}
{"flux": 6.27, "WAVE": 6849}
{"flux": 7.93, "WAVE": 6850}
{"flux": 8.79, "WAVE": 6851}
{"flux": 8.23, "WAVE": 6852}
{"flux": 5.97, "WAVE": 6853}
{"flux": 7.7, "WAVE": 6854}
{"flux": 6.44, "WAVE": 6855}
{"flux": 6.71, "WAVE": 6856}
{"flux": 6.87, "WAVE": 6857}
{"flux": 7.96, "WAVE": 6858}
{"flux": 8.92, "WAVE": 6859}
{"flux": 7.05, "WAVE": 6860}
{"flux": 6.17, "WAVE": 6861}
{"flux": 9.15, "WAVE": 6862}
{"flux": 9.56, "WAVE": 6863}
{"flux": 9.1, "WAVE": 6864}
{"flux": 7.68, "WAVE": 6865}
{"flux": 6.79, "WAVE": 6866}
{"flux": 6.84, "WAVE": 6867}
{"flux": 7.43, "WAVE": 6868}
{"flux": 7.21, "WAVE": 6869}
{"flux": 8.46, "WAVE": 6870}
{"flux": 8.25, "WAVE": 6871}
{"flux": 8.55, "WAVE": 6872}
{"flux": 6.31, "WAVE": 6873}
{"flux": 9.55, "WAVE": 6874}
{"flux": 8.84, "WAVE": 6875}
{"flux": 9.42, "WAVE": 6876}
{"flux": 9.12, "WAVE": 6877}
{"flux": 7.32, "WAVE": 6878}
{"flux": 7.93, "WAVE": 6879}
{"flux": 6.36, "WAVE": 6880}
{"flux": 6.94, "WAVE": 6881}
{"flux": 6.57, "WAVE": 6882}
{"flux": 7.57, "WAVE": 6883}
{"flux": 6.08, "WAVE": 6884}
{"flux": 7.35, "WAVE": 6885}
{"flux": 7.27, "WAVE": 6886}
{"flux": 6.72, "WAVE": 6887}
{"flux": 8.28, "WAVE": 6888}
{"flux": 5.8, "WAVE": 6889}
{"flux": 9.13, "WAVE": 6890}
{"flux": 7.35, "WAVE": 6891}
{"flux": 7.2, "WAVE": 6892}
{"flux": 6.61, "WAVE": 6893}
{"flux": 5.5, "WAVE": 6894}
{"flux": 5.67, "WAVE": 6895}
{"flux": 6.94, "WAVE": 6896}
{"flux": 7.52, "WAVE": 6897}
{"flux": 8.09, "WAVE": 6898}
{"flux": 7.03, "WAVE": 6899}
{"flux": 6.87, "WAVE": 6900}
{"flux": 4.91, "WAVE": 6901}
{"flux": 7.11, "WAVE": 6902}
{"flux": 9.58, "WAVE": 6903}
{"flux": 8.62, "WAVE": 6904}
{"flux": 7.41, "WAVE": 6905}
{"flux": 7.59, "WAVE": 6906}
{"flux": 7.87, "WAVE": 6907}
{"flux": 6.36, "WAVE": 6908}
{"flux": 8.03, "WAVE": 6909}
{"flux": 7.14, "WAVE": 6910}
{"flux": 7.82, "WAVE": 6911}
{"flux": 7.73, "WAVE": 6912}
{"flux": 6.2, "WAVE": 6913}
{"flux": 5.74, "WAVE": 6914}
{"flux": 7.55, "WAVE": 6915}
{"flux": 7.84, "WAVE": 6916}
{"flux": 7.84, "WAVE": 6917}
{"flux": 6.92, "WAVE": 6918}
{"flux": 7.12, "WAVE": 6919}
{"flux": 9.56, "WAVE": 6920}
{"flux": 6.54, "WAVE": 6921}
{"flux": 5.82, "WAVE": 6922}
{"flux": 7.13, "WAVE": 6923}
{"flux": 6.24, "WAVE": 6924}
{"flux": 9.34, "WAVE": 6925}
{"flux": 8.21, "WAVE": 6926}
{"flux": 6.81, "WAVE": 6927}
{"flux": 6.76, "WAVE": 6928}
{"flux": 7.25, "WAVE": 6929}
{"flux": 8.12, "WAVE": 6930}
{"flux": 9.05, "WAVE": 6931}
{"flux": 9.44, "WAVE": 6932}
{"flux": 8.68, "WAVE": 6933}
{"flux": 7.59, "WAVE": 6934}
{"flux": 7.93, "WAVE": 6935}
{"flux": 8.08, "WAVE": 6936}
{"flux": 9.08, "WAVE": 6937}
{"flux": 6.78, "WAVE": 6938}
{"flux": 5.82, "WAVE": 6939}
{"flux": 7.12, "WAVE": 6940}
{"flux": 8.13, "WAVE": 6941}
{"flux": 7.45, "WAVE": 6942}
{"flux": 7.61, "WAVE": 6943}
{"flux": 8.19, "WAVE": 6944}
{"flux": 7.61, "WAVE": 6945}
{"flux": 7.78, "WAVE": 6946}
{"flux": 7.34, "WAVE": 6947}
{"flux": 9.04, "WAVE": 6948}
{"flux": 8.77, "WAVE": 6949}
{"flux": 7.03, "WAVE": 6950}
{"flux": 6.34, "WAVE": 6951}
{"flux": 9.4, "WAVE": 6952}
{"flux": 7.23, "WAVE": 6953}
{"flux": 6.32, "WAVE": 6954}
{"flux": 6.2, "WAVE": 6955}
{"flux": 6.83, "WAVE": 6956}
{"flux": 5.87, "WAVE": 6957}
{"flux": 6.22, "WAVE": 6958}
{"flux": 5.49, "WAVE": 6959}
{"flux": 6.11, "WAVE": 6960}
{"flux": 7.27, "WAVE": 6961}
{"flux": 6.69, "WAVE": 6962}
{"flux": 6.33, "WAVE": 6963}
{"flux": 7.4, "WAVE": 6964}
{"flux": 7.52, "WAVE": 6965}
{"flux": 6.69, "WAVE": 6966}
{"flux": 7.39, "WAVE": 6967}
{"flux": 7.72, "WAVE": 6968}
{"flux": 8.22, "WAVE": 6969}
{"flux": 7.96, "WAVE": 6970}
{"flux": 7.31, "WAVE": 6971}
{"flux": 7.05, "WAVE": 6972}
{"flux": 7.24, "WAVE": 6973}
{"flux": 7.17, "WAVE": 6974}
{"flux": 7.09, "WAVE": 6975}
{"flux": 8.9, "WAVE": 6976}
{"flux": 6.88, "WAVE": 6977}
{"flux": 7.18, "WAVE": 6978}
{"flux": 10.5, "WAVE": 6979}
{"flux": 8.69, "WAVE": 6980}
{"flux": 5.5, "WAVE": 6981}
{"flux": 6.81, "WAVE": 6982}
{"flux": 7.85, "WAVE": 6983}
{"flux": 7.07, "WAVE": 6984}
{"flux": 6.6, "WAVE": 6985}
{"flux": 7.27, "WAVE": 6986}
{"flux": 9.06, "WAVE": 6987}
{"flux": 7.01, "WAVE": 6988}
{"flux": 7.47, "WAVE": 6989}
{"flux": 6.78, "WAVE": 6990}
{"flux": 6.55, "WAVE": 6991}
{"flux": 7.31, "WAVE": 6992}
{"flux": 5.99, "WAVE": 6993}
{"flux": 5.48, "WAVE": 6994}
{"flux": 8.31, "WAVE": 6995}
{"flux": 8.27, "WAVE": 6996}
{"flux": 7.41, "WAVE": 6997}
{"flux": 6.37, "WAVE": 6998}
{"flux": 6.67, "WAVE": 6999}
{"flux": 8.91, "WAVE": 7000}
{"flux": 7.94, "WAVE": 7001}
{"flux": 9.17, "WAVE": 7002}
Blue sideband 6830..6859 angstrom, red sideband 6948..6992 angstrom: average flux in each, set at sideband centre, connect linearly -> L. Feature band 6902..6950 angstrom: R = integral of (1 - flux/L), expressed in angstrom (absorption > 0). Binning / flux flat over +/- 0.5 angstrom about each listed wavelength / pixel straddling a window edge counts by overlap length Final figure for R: -3.4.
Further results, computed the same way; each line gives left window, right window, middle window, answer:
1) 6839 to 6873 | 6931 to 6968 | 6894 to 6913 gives 0.3 angstrom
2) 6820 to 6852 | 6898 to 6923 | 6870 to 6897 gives -1.1 angstrom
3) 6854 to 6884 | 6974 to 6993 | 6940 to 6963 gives 1.0 angstrom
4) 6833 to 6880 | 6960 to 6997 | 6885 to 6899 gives 0.6 angstrom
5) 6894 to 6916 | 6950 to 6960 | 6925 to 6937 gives -2.1 angstrom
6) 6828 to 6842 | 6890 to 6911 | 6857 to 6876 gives -2.4 angstrom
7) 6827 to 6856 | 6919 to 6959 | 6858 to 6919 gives -2.2 angstrom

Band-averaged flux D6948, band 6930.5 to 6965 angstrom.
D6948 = 7.42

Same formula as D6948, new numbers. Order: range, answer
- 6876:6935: 7.39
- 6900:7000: 7.39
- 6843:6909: 7.4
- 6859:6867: 7.92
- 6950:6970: 6.94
